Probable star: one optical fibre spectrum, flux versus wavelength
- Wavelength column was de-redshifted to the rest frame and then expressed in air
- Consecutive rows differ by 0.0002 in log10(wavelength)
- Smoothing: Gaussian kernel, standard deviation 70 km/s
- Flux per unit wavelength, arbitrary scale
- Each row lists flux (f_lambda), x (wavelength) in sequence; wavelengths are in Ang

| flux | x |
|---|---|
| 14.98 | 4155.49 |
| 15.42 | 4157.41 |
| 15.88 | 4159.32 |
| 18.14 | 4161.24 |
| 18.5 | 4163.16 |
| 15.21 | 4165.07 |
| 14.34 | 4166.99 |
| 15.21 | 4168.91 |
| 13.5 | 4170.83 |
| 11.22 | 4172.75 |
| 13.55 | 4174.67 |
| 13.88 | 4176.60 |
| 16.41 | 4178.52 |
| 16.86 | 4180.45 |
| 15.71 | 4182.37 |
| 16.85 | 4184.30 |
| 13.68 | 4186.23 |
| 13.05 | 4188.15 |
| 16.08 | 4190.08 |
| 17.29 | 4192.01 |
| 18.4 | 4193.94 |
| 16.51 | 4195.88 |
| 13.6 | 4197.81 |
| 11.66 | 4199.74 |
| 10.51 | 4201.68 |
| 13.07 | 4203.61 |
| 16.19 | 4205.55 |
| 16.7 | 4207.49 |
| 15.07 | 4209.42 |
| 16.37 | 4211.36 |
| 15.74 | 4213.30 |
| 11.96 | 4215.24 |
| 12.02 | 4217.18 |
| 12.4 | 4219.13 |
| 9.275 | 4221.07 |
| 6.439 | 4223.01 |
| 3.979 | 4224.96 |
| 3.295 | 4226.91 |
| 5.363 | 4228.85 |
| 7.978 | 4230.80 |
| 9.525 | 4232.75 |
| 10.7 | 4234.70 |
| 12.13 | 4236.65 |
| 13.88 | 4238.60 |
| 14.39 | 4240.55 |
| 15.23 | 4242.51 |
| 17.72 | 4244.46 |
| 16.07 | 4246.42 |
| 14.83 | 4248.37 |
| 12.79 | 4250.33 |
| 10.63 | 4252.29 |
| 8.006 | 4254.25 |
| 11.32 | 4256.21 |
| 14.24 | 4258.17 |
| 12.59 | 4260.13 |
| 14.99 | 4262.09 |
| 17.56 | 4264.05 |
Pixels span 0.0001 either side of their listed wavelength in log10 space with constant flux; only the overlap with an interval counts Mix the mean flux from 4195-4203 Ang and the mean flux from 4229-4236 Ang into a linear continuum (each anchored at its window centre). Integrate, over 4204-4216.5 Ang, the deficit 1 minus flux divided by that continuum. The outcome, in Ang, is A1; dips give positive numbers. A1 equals -3.7 Ang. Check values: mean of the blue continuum 13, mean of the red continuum 9.05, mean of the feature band 15.2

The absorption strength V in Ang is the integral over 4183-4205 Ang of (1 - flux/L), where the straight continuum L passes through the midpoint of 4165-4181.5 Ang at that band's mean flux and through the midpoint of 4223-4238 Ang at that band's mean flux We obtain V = -4.9 Ang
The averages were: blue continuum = 14.4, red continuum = 7.65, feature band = 14.7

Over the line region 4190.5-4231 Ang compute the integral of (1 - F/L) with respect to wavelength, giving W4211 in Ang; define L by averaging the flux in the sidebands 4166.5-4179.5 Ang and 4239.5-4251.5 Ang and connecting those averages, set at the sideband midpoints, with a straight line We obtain 6.4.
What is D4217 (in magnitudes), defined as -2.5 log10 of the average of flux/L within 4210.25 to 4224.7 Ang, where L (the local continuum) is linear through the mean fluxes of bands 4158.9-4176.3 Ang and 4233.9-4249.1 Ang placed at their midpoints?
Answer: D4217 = 0.245 mag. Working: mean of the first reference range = 15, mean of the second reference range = 14.4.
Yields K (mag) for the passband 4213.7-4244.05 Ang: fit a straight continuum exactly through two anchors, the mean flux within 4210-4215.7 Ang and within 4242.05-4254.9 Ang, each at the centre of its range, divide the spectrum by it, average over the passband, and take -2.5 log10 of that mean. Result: 0.37 mag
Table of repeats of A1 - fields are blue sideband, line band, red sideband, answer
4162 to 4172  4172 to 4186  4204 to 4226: -0.3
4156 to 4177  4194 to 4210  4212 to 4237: -4.0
